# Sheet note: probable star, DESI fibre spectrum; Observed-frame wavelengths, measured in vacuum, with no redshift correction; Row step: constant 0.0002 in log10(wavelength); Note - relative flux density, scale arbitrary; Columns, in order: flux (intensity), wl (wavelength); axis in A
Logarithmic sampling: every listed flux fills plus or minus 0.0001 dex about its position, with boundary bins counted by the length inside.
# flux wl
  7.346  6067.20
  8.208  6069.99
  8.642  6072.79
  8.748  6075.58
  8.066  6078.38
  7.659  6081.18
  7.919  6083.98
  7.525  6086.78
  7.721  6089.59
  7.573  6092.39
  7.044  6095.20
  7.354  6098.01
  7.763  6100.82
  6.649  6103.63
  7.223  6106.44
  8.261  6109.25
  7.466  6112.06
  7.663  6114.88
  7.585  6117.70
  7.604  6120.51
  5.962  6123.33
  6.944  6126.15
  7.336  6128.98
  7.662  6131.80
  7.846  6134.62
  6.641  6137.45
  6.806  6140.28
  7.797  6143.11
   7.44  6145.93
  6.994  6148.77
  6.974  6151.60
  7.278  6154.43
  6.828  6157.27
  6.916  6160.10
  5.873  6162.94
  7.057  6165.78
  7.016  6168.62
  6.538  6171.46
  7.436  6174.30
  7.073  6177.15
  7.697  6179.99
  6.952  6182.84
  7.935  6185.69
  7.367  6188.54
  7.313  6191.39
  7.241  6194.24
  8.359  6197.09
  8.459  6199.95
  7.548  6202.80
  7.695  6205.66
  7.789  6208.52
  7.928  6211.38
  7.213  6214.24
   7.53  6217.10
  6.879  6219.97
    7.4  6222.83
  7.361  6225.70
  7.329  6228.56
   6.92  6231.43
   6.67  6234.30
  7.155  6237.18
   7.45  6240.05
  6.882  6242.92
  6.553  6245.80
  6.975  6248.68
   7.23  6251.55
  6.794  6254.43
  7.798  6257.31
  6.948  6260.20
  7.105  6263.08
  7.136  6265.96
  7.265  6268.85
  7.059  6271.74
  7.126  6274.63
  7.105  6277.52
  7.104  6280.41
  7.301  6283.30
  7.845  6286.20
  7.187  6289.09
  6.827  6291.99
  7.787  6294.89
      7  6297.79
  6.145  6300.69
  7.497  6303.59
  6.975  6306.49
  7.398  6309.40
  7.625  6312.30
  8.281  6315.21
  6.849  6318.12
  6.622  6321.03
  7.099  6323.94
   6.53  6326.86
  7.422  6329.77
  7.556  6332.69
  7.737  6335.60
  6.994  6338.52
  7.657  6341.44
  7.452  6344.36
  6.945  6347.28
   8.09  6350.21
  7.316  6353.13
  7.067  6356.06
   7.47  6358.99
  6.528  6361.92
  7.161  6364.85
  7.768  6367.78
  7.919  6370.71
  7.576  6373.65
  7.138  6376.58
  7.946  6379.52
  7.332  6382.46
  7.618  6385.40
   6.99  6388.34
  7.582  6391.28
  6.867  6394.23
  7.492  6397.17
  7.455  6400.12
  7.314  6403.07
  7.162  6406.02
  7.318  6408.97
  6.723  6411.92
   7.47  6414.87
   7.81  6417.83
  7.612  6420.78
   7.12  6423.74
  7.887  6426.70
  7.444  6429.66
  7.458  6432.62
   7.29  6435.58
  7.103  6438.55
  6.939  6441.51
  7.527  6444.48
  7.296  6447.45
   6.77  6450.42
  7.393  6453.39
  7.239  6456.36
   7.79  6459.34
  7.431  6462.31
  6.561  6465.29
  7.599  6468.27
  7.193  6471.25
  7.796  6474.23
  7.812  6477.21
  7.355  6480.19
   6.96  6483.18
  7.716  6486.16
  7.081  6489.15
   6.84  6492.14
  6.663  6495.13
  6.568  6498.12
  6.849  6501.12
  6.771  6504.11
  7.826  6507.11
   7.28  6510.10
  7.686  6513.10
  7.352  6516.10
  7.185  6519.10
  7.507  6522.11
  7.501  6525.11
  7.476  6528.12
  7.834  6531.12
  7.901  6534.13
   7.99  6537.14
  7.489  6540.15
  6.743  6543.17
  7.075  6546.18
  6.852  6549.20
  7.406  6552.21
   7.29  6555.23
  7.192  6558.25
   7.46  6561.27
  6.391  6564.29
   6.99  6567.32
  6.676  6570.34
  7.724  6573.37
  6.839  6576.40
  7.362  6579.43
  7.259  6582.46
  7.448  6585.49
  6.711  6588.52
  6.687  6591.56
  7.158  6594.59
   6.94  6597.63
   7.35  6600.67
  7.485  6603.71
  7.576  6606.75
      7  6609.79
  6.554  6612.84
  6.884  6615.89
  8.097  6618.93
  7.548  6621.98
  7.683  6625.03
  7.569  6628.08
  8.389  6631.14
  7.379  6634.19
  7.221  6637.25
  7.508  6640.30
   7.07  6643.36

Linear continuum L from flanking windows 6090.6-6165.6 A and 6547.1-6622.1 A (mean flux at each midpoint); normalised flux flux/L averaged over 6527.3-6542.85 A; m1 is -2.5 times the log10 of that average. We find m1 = -0.08 mag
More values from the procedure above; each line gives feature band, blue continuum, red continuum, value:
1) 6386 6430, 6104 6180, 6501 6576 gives -0.01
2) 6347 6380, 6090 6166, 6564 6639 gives -0.03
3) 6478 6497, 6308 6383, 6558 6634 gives 0.03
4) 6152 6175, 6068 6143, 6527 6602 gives 0.10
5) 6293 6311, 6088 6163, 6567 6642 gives 0.02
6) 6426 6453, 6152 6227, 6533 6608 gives -0.01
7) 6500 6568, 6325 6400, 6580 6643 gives 0.00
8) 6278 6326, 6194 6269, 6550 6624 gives 0.01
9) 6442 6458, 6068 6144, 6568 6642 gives 0.02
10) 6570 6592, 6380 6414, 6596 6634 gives 0.04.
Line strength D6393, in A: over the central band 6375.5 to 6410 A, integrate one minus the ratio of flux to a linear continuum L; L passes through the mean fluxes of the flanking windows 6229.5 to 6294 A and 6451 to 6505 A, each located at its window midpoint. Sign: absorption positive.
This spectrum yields -0.9 A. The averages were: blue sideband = 7.12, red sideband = 7.2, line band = 7.35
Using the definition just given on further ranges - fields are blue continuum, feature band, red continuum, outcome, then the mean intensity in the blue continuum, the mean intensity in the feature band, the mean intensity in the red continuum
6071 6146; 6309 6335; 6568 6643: 0.5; 7.52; 7.28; 7.29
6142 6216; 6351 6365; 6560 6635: 0.3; 7.34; 7.15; 7.25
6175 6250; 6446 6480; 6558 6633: -0.3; 7.37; 7.35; 7.24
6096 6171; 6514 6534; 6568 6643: -0.7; 7.18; 7.51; 7.29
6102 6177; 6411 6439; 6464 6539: -0.5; 7.15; 7.42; 7.34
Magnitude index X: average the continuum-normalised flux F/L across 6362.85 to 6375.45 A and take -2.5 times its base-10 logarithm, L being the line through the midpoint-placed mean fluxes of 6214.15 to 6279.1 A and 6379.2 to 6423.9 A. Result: -0.04 mag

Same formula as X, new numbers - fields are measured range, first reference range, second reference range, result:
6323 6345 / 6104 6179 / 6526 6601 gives -0.019 mag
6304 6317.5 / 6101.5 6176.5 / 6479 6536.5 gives -0.045 mag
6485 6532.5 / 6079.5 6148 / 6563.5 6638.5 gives 0.003 mag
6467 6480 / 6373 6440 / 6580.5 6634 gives -0.032 mag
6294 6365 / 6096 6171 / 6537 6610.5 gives -0.012 mag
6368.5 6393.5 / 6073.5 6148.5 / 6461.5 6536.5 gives -0.020 mag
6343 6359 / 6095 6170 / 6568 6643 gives -0.022 mag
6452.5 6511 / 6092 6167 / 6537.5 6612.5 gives -0.013 mag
